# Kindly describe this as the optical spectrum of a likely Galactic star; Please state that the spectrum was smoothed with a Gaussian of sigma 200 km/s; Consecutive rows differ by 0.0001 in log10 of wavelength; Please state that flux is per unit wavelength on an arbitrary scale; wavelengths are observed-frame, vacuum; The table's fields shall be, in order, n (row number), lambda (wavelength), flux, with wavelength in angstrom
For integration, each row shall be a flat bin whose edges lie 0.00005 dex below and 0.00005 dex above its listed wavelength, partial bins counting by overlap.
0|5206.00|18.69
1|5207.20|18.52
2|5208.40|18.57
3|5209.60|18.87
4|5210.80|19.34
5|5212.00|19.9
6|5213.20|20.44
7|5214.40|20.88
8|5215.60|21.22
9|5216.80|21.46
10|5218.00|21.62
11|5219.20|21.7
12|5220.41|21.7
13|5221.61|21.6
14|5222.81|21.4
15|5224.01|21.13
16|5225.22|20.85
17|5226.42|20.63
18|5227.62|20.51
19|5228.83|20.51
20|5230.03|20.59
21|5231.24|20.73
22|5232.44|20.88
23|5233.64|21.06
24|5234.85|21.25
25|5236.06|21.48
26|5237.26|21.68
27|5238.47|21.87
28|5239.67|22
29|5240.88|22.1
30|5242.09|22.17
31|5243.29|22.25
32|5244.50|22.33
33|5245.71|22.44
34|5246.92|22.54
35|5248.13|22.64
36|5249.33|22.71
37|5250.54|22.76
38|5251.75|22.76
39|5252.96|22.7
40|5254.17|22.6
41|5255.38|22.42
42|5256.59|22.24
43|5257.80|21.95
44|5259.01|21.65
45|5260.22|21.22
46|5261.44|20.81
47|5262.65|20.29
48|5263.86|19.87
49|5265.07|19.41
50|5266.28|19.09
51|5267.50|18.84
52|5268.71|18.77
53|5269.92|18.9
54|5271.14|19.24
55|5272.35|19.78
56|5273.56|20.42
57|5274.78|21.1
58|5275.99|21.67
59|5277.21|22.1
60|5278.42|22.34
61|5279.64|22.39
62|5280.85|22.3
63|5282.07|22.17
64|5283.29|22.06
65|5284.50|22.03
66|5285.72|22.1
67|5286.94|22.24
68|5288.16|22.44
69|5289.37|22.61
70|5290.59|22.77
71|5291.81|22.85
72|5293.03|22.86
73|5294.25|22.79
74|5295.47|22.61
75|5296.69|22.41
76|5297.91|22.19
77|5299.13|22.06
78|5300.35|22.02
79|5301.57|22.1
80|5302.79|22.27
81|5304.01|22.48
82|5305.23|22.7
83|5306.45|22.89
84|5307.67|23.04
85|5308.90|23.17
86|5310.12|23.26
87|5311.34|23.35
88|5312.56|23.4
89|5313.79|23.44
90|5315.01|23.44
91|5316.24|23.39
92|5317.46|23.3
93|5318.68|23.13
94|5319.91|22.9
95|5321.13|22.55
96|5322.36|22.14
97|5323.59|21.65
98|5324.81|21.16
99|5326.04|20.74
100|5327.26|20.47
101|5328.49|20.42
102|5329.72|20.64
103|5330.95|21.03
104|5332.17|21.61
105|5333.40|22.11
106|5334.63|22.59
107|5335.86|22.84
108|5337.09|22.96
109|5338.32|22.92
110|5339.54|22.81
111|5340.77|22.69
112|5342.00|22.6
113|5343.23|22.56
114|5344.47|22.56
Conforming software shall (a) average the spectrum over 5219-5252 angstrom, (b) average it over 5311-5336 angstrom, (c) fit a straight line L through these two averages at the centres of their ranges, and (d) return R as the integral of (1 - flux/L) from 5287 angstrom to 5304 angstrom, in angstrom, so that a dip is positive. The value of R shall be -0.35 angstrom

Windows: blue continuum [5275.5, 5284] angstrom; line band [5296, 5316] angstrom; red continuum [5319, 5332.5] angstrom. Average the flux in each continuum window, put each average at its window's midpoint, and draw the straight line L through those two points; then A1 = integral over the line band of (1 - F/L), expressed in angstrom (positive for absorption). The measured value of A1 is -1.0 angstrom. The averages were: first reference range 22.2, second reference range 21.4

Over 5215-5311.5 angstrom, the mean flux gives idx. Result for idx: 21.7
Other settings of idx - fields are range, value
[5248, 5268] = 21.4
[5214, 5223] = 21.5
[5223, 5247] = 21.4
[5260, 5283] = 20.6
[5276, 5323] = 22.6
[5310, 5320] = 23.3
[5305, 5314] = 23.2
